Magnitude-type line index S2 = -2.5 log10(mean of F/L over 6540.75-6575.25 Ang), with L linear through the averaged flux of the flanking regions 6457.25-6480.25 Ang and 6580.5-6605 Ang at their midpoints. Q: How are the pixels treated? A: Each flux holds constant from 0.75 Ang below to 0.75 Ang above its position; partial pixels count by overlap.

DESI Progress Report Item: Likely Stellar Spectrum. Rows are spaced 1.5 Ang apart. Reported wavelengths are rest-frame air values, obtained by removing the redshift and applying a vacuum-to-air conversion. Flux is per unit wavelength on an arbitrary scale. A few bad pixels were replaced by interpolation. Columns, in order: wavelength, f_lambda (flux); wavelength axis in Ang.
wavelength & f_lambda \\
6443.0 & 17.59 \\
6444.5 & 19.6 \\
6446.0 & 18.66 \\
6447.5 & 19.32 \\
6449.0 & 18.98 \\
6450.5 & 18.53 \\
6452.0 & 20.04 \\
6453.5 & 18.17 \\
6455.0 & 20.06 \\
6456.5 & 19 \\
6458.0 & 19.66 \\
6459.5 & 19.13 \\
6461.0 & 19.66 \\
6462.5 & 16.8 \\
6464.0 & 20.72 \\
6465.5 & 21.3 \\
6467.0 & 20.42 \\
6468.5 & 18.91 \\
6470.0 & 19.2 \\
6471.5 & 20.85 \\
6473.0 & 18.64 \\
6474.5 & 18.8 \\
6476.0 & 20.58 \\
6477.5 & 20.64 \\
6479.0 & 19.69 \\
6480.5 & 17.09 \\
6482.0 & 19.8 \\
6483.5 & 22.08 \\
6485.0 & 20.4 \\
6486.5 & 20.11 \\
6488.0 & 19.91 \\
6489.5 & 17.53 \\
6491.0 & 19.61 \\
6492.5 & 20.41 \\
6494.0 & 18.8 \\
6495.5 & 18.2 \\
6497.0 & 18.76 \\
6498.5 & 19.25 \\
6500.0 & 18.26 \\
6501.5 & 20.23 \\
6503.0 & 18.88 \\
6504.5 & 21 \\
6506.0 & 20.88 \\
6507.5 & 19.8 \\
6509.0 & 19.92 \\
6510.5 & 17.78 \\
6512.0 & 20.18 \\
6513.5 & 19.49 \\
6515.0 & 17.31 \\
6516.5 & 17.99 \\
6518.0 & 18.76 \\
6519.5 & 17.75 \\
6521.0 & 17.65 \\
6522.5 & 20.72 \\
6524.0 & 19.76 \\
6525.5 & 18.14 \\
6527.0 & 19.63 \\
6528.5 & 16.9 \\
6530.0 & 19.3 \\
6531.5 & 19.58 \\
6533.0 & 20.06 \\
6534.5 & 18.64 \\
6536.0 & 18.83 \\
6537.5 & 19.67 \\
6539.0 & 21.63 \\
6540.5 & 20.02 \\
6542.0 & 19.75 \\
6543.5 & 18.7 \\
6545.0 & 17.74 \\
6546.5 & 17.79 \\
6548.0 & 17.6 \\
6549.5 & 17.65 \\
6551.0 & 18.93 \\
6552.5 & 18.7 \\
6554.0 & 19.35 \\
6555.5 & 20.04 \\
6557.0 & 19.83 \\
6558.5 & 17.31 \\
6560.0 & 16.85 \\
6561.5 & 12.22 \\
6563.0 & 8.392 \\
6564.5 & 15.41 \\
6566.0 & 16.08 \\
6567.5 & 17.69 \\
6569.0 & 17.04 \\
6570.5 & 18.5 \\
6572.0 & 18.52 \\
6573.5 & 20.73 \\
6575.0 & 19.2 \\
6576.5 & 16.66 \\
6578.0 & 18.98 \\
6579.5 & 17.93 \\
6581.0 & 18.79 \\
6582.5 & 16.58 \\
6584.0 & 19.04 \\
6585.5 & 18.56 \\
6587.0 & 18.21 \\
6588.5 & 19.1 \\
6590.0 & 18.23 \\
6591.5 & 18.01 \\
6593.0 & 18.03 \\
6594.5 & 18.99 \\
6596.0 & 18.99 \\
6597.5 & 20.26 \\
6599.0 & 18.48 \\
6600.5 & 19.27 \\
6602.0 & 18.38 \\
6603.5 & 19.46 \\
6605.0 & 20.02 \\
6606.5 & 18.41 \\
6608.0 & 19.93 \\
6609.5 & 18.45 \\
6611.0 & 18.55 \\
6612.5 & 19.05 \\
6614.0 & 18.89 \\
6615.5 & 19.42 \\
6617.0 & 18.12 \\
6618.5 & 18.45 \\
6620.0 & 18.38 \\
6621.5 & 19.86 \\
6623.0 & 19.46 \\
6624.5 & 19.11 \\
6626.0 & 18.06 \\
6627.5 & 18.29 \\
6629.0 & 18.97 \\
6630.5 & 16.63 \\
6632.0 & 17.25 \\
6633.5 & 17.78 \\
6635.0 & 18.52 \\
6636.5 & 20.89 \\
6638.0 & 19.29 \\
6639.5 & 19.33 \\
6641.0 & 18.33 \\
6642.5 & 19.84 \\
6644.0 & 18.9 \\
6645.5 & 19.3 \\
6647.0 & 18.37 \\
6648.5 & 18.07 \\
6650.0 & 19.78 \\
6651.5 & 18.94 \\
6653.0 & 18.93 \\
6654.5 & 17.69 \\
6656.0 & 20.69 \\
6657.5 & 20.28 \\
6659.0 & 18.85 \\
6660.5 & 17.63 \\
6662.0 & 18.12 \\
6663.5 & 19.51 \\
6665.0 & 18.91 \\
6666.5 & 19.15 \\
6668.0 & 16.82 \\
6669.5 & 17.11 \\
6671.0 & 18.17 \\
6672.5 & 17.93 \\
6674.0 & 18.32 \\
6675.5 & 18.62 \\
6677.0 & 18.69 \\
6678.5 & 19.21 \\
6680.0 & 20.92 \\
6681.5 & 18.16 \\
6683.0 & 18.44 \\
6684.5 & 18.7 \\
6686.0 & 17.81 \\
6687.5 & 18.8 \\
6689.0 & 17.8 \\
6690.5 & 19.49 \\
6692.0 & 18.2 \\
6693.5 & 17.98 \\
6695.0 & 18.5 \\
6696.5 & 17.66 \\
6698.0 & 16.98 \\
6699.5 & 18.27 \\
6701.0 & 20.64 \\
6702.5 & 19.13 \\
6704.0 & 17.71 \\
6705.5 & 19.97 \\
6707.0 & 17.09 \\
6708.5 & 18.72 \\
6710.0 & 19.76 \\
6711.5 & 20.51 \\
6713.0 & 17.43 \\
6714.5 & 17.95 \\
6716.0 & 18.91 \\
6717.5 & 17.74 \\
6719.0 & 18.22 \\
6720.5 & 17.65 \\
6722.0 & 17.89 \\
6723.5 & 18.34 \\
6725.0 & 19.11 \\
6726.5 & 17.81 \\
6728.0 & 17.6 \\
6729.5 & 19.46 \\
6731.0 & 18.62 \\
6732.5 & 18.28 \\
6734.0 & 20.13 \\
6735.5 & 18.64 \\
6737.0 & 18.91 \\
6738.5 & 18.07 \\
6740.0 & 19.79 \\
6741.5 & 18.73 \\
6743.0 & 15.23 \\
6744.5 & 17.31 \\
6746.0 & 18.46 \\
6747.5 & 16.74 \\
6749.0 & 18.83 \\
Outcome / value 0.082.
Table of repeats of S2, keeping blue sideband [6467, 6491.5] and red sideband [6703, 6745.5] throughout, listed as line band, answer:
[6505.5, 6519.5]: 0.03 mag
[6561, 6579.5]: 0.15 mag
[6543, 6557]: 0.04 mag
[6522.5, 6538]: 0.01 mag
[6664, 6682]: 0.01 mag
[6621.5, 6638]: 0.02 mag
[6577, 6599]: 0.03 mag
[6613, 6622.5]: 0.00 mag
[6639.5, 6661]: -0.01 mag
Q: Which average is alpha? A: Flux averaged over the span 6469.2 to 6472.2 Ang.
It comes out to 20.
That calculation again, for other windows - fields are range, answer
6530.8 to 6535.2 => 19.4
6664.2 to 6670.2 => 18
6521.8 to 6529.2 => 19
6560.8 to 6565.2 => 12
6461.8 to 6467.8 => 19.8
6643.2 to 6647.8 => 18.9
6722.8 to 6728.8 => 18.2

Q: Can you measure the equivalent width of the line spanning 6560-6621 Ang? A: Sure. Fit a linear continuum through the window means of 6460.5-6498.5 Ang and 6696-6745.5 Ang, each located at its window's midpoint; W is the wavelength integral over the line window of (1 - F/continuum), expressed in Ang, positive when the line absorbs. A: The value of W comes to 3.1 Ang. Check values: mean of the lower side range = 19.5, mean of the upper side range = 18.4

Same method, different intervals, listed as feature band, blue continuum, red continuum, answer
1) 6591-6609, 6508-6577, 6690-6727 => -0.7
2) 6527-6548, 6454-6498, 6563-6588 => -0.8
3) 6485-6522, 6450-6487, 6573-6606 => 0.4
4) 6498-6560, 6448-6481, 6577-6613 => 0.1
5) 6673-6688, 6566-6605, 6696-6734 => -0.2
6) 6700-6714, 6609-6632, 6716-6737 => -0.4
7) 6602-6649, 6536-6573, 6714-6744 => -2.1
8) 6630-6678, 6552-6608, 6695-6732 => -1.0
